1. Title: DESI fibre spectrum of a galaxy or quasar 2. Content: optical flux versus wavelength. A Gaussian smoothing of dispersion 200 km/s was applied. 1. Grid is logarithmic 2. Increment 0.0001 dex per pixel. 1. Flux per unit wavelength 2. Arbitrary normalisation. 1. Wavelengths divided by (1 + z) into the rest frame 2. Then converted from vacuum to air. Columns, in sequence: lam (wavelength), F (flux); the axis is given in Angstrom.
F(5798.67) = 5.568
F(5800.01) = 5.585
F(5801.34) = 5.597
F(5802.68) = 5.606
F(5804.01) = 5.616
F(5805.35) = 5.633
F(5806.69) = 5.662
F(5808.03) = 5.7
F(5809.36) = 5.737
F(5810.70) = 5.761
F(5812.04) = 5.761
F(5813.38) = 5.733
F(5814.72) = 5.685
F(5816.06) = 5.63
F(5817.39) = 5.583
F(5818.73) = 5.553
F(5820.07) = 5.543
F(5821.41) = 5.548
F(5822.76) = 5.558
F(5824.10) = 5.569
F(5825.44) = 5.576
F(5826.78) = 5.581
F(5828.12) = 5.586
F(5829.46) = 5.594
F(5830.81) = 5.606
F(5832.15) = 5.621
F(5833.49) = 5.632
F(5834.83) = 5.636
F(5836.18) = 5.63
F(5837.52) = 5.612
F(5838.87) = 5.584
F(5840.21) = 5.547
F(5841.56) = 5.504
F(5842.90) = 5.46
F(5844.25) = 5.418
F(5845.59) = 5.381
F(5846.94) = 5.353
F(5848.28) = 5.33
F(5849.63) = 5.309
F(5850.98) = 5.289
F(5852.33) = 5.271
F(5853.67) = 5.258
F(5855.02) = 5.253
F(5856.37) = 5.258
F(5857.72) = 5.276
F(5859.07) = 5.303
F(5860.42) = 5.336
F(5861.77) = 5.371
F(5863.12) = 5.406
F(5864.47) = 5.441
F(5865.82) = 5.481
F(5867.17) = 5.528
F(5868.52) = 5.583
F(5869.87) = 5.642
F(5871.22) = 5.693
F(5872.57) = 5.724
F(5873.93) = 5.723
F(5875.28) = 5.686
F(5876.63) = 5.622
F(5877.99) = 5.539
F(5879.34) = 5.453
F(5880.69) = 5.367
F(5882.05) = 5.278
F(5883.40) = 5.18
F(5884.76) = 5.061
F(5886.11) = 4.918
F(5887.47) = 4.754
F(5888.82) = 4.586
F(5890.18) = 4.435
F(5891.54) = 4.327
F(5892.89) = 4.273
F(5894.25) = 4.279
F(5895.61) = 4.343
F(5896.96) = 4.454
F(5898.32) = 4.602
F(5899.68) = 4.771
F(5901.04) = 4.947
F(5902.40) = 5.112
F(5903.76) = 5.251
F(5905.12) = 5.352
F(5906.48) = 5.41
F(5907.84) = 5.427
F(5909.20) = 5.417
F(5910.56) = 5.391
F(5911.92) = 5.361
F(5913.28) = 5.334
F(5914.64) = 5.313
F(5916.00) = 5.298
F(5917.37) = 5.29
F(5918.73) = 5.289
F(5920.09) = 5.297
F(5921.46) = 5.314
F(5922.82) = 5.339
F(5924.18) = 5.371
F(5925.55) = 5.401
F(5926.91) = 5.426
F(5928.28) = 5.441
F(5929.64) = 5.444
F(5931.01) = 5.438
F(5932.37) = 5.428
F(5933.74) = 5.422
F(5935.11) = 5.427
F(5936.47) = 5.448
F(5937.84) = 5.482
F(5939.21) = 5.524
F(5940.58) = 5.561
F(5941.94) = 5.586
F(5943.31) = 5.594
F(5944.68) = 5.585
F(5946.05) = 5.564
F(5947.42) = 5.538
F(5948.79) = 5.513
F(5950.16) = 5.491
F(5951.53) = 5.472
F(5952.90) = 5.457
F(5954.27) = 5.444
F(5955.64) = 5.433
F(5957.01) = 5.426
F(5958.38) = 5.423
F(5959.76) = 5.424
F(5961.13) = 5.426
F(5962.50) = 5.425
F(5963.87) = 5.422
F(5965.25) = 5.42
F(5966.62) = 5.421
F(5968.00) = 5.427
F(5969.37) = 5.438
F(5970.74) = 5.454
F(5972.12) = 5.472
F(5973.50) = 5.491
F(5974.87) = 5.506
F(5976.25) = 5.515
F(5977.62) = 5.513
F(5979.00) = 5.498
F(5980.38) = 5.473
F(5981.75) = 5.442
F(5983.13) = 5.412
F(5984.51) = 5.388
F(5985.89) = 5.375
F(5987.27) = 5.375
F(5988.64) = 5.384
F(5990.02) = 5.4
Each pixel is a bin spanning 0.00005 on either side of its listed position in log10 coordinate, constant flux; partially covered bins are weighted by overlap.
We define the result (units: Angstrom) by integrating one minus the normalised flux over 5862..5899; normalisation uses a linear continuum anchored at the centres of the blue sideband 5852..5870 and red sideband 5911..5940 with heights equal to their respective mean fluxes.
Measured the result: 1.76 Angstrom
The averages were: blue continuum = 5.38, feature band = 5.13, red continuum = 5.39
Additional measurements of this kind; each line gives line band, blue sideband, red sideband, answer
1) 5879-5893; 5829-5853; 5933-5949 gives 1.6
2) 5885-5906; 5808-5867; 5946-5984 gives 3.0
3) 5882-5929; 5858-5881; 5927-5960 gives 3.8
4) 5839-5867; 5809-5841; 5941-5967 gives 1.1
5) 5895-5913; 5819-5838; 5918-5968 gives 1.4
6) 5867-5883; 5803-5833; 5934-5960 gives 0.0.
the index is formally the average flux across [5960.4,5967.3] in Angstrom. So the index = 5.43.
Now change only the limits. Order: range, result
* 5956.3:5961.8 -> 5.42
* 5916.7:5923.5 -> 5.31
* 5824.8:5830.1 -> 5.59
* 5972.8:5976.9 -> 5.5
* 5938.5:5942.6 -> 5.56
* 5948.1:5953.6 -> 5.48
